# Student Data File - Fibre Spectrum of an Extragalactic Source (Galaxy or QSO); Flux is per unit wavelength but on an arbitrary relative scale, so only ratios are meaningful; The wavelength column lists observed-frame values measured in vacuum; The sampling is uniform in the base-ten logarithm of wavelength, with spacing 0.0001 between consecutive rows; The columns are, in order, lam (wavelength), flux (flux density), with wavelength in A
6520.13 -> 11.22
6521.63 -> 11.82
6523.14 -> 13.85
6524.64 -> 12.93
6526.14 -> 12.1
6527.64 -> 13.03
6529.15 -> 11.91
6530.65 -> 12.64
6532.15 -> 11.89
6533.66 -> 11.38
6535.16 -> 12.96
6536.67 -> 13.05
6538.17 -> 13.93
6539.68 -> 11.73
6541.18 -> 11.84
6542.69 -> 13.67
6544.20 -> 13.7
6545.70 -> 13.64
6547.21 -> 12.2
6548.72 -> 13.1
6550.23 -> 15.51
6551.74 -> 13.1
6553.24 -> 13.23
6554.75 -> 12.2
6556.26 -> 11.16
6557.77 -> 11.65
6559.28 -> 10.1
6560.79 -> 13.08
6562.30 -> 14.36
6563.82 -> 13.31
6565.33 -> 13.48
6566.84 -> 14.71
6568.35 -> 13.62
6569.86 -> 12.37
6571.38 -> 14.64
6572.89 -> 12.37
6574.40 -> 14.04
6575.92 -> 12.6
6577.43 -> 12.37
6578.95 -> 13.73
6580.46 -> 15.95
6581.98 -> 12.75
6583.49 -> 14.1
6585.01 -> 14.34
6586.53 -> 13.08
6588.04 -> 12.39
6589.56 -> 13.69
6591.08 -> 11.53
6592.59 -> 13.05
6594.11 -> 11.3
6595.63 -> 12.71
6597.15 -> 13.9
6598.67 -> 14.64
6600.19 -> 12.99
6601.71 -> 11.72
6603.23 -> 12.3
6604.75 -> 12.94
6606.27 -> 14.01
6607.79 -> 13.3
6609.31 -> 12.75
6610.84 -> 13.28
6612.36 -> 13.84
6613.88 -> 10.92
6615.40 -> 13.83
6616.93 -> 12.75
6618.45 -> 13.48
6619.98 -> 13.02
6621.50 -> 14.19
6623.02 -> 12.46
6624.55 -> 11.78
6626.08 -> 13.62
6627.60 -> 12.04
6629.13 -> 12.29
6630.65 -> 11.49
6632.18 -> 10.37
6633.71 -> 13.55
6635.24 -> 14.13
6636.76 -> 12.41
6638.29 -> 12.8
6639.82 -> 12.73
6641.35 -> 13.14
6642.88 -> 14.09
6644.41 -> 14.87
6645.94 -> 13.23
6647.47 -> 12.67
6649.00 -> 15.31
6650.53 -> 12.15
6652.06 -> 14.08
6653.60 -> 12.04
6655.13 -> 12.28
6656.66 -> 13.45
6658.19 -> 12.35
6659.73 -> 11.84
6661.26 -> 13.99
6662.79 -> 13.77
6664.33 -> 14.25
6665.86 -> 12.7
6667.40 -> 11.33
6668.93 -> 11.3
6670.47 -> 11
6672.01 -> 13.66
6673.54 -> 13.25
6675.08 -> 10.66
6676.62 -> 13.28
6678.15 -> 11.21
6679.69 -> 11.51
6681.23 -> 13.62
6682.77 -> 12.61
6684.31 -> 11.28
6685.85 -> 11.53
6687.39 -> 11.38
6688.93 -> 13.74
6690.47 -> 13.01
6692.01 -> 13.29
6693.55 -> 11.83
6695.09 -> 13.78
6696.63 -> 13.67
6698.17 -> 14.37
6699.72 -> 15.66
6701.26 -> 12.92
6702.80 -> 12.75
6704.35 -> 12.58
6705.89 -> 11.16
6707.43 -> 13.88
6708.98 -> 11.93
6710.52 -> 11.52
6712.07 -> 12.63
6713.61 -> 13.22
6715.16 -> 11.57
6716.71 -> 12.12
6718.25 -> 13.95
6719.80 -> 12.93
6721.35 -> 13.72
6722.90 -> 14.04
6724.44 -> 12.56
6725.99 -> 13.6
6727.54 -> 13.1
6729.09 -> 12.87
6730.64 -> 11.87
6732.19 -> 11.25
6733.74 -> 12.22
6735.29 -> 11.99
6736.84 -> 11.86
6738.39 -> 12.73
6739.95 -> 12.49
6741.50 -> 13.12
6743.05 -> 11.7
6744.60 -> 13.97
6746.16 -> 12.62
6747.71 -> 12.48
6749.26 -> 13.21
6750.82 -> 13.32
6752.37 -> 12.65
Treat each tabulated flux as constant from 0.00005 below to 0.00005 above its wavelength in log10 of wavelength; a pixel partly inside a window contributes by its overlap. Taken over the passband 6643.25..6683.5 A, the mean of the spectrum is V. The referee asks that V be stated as 12.8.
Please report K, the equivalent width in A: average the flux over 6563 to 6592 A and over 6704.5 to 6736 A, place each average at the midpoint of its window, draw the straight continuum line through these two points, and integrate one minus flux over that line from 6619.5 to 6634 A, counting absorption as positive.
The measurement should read 0.8 A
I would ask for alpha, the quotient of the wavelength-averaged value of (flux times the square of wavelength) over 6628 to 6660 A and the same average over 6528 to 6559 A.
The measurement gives 1.1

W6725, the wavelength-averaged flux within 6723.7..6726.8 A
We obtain 13.1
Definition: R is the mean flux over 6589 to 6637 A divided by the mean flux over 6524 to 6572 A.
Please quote 1.00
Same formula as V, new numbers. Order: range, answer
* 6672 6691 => 12.3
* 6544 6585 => 13.2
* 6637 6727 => 12.9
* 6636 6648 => 13.3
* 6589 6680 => 12.8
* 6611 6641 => 12.7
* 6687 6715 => 13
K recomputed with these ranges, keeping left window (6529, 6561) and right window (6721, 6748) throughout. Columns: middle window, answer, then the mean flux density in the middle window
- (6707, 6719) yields 0.09 A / 12.6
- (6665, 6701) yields 0.14 A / 12.6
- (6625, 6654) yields -0.81 A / 13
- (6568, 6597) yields -1.29 A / 13.2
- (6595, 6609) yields -0.57 A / 13.2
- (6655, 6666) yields -0.43 A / 13.2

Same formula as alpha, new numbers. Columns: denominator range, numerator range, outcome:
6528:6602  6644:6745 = 1.02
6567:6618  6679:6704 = 1.01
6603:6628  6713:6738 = 1.01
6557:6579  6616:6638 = 0.99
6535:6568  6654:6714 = 1.01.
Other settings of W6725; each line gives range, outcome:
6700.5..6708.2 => 12.7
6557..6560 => 10.9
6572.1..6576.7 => 13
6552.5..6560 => 11.7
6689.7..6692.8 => 13.1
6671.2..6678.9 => 12.4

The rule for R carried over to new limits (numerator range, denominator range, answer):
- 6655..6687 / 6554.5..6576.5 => 0.96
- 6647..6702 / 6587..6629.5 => 0.99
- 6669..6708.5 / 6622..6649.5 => 0.98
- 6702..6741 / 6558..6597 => 0.96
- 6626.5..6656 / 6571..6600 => 0.97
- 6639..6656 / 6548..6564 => 1.04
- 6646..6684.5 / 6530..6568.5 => 0.98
